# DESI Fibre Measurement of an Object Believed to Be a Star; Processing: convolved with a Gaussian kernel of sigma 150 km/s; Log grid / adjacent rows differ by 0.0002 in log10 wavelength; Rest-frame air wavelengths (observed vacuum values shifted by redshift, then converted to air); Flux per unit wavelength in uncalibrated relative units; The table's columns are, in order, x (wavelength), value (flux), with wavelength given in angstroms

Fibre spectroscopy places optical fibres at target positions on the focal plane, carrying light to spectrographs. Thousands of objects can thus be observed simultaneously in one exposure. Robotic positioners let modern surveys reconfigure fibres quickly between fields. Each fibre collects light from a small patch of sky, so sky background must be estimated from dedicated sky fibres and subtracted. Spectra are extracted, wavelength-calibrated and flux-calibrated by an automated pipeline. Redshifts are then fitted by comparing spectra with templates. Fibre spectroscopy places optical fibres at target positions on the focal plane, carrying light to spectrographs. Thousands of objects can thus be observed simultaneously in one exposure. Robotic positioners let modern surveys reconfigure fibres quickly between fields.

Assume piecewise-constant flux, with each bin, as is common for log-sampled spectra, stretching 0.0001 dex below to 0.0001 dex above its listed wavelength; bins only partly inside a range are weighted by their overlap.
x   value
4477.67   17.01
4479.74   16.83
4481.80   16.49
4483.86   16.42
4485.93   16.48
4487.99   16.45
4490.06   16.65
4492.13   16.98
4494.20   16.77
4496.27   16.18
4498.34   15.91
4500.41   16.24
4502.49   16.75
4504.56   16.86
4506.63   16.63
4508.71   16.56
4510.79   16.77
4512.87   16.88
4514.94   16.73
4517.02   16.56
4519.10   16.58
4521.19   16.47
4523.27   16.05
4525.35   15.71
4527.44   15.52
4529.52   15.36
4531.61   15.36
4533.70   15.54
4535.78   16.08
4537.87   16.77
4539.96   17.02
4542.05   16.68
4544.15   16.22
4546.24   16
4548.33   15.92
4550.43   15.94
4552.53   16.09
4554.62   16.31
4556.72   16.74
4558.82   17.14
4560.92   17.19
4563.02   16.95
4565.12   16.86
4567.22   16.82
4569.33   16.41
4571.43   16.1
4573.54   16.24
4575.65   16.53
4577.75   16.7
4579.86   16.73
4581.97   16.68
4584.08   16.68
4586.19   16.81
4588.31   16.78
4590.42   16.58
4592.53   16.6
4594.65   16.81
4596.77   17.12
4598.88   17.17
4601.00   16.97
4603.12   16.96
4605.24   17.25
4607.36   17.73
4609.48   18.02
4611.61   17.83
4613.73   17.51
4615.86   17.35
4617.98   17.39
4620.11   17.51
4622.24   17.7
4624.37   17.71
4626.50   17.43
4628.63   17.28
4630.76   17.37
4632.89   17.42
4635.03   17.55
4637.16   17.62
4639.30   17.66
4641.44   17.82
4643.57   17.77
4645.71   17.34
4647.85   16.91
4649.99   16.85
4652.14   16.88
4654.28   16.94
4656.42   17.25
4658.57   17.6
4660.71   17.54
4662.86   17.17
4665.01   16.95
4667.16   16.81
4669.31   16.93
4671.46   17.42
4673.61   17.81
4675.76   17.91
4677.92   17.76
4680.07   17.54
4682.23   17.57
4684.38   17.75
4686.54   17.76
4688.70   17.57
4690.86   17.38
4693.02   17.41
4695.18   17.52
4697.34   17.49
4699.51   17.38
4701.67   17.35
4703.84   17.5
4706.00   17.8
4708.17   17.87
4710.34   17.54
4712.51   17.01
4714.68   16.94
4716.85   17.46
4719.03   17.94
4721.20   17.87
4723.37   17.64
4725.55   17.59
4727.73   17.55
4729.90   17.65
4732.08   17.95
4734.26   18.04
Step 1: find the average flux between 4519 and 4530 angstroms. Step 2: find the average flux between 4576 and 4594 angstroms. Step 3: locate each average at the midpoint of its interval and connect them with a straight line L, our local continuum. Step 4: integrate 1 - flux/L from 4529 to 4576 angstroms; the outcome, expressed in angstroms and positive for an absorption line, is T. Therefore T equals -0.3 angstroms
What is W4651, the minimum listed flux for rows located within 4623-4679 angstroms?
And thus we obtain 16.81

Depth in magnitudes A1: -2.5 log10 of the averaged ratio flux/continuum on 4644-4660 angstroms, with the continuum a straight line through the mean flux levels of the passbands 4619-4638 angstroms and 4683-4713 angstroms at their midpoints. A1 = 0.023 mag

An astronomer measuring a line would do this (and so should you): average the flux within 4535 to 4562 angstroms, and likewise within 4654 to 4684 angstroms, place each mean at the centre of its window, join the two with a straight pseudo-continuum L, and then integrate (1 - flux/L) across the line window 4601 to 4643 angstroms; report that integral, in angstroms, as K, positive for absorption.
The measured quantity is -1.2 angstroms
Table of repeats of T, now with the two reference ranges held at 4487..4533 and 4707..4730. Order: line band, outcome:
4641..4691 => -0.39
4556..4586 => 0.00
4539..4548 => 0.06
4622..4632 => -0.27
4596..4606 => -0.13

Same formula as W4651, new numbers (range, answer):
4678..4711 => 17.35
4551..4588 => 16.09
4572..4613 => 16.24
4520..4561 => 15.36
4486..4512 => 15.91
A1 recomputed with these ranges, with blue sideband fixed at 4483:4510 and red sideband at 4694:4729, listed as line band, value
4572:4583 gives 0.02 mag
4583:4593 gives 0.02 mag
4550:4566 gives 0.01 mag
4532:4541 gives 0.03 mag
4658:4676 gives 0.00 mag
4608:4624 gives -0.03 mag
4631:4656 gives -0.01 mag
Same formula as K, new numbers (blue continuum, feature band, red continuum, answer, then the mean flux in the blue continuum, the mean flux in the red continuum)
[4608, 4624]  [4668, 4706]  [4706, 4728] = 0.1 angstroms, 17.6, 17.5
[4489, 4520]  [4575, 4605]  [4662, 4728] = 0.3 angstroms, 16.6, 17.5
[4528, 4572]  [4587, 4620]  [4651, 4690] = -0.8 angstroms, 16.4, 17.4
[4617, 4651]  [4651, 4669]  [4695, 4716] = 0.3 angstroms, 17.5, 17.4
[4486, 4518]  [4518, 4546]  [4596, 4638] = 1.2 angstroms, 16.6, 17.4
